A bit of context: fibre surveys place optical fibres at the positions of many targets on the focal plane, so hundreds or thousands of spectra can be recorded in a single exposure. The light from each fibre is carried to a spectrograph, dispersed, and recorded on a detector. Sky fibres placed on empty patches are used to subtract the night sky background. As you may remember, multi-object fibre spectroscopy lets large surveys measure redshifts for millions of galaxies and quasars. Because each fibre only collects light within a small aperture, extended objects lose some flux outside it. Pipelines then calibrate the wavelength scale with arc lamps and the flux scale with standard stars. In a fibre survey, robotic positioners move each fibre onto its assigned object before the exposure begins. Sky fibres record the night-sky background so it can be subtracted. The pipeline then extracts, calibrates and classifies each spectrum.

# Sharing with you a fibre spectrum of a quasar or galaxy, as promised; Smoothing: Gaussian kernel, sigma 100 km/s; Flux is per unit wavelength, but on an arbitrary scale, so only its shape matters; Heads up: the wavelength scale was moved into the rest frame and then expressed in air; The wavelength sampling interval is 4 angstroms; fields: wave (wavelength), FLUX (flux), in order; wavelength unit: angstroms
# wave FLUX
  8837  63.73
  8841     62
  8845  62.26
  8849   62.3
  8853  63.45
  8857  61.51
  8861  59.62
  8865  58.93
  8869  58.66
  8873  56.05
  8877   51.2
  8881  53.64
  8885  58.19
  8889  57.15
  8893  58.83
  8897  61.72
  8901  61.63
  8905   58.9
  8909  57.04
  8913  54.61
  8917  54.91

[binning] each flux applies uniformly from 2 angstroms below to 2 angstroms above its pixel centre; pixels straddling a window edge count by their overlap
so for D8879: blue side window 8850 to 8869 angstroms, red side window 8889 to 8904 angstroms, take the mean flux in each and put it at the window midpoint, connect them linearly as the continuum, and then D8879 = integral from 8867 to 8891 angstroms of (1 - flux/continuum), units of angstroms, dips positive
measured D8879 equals 1.8 angstroms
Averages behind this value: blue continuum 60.7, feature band 55.8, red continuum 60.1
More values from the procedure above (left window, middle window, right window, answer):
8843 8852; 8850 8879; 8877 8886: 0.0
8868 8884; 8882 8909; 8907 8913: -1.6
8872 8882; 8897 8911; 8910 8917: -1.3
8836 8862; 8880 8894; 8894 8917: 0.6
